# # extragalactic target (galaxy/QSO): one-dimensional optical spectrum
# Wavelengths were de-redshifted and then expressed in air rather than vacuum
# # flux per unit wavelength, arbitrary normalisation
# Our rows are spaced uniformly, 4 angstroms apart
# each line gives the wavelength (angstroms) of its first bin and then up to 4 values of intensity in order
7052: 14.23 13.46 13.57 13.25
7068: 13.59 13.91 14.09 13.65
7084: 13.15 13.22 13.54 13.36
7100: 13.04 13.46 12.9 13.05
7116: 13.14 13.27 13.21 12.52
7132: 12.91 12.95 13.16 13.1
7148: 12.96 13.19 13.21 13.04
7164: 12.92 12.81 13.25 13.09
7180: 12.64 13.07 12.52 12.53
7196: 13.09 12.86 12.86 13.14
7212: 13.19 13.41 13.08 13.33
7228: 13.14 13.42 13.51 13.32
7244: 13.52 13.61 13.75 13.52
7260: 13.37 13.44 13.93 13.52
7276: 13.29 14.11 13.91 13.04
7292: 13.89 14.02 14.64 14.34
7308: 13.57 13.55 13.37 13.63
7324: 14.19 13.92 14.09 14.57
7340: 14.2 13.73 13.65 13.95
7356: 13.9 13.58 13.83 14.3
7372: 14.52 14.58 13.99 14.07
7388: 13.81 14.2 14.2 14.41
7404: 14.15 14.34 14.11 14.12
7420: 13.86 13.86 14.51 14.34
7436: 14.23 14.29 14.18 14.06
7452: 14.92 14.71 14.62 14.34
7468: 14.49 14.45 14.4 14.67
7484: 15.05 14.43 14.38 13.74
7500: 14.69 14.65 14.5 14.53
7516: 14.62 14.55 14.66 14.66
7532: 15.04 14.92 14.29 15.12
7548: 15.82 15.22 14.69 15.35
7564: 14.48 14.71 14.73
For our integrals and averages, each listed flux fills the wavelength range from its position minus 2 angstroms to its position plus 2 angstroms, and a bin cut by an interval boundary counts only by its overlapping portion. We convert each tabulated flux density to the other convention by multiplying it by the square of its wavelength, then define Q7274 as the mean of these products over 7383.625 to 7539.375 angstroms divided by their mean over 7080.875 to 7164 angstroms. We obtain 1.21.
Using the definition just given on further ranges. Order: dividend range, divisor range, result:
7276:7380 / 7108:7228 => 1.12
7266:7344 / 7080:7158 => 1.11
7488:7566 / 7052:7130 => 1.24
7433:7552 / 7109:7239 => 1.22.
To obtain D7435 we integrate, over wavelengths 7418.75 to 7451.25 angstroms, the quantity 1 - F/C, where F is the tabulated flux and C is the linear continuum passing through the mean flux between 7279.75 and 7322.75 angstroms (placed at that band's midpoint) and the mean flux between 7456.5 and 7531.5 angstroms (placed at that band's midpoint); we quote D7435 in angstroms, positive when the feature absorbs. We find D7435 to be 0.3 angstroms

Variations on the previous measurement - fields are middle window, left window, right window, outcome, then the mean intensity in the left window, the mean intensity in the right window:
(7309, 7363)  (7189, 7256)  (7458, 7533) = -0.3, 13.2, 14.5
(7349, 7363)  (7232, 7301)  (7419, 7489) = 0.2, 13.6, 14.4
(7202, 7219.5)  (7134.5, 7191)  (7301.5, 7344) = 0.2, 13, 13.9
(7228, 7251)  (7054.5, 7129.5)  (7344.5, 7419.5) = 0.4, 13.3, 14.1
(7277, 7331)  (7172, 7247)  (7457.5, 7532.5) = -1.1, 13.1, 14.5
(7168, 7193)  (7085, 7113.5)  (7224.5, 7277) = 0.9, 13.2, 13.5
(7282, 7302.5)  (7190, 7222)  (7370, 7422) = -0.5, 13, 14.2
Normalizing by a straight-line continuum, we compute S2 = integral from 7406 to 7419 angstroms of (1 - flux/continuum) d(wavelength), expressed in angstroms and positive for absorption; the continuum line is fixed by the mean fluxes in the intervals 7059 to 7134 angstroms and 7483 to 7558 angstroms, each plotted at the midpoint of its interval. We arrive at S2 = 0.2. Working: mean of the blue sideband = 13.3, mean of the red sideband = 14.7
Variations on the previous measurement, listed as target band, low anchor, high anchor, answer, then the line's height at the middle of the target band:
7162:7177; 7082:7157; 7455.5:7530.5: 0.3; 13.3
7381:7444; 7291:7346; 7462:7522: 0.4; 14.3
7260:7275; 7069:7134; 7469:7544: 0.3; 13.8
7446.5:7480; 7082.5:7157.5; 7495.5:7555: 0.0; 14.5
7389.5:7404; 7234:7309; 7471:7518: -0.1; 14.2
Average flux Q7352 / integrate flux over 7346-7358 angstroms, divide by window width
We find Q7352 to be 13.8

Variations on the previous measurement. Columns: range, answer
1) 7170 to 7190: 12.9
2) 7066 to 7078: 13.9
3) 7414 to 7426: 13.9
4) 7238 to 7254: 13.5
